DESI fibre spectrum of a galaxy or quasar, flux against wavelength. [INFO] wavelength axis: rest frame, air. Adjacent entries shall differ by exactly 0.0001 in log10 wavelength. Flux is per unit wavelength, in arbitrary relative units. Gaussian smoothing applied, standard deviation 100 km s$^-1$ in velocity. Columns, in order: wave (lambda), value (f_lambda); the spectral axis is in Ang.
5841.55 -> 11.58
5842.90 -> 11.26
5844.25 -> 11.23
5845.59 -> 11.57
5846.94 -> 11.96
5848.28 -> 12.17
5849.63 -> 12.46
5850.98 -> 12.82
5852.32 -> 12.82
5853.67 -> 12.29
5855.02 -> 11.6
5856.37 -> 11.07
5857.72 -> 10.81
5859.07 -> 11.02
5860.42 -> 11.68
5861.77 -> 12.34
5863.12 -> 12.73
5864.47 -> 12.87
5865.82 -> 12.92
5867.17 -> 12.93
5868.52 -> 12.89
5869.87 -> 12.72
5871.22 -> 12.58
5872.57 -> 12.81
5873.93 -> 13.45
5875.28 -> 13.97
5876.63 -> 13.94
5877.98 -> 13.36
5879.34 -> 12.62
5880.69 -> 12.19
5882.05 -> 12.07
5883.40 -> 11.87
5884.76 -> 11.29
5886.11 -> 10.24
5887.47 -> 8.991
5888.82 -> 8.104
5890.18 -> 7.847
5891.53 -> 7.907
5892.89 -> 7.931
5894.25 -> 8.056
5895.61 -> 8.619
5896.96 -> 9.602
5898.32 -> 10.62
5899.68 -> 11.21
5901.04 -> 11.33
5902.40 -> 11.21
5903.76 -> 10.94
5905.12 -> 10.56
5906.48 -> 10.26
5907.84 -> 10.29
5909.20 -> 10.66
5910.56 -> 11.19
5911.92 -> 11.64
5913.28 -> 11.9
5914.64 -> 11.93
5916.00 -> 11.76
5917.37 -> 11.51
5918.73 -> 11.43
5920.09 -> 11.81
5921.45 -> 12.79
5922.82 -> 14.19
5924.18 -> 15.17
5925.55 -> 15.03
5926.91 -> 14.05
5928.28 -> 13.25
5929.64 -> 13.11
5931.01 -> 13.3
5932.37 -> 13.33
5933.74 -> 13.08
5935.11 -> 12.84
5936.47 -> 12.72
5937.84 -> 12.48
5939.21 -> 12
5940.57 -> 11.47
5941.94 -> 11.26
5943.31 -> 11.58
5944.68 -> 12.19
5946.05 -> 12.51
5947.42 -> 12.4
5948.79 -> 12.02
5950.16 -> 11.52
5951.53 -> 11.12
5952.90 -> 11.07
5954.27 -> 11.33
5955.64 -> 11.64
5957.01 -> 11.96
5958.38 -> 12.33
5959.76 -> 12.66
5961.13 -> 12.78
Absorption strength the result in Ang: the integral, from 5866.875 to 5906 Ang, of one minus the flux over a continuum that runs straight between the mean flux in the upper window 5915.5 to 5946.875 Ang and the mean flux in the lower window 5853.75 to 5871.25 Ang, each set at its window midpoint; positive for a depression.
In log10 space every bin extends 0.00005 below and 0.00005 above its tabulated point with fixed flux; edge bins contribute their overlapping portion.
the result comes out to 4.0 Ang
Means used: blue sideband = 12.2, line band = 11.1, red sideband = 12.7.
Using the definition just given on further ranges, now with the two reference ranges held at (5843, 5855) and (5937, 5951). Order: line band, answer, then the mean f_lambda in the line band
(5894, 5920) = 2.50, 10.8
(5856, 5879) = -1.06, 12.6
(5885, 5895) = 2.88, 8.57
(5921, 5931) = -1.63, 13.9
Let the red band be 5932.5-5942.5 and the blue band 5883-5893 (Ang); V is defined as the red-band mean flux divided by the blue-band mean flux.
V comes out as 1.3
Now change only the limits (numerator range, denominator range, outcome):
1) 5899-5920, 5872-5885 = 0.88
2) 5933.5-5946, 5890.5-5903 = 1.27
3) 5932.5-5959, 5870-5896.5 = 1.09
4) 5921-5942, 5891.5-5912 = 1.30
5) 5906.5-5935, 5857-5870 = 1.02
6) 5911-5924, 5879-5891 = 1.16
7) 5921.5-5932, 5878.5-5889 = 1.26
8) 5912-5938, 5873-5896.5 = 1.20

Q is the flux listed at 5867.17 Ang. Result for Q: 12.93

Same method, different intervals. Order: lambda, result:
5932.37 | 13.33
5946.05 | 12.51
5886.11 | 10.24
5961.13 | 12.78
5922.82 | 14.19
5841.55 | 11.58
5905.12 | 10.56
